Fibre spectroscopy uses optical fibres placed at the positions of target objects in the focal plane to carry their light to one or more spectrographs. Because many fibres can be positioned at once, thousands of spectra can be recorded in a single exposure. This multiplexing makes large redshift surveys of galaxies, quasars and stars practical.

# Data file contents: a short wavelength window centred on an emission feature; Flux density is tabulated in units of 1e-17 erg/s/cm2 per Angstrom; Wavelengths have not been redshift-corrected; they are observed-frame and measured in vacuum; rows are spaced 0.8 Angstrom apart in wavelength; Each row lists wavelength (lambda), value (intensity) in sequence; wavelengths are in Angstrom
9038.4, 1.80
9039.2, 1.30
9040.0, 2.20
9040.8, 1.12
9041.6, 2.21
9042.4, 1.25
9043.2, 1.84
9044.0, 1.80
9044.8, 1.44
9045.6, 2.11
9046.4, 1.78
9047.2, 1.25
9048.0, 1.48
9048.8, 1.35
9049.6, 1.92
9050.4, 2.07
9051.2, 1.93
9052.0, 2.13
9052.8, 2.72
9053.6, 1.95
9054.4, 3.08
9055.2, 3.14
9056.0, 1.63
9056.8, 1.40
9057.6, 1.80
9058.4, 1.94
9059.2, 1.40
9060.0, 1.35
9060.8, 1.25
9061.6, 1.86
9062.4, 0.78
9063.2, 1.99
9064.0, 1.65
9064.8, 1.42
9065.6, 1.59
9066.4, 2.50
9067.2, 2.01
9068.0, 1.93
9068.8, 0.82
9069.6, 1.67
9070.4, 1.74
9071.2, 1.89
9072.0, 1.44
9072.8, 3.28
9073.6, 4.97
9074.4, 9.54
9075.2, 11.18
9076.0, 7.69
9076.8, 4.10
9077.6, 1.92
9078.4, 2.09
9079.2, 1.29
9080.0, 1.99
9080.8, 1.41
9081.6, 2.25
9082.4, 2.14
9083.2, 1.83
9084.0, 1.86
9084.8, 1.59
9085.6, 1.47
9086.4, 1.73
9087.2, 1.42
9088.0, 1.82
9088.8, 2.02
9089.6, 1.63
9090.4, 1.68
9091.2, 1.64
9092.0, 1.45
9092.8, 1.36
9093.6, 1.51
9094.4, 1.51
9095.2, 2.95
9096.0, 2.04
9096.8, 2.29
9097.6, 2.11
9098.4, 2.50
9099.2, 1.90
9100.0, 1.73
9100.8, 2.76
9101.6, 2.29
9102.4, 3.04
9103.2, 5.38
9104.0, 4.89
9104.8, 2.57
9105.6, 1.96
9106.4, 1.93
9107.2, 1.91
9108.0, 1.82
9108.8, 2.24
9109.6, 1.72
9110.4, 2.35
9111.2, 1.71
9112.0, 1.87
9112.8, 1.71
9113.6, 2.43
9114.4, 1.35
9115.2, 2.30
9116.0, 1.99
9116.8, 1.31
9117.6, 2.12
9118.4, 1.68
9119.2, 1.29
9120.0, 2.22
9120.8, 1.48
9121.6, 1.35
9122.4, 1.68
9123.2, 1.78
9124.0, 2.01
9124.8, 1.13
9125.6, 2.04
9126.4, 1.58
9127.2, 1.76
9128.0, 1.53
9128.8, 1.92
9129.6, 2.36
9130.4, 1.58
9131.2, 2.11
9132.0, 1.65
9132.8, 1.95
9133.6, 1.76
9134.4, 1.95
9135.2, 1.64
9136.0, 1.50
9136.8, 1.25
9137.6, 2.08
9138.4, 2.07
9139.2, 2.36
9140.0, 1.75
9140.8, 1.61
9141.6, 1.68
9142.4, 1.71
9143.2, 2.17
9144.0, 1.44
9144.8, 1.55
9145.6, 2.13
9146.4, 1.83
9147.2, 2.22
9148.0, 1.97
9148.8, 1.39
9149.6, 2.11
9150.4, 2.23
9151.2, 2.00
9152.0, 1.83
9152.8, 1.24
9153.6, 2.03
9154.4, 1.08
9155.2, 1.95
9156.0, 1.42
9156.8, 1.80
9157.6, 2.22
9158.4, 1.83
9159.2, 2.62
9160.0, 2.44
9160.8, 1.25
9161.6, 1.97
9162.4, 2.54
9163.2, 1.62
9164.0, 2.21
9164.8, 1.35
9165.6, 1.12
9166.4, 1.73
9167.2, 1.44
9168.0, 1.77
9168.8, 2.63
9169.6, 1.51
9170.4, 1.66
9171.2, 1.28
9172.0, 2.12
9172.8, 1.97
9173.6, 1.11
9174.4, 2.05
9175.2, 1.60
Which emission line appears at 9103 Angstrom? [N II]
